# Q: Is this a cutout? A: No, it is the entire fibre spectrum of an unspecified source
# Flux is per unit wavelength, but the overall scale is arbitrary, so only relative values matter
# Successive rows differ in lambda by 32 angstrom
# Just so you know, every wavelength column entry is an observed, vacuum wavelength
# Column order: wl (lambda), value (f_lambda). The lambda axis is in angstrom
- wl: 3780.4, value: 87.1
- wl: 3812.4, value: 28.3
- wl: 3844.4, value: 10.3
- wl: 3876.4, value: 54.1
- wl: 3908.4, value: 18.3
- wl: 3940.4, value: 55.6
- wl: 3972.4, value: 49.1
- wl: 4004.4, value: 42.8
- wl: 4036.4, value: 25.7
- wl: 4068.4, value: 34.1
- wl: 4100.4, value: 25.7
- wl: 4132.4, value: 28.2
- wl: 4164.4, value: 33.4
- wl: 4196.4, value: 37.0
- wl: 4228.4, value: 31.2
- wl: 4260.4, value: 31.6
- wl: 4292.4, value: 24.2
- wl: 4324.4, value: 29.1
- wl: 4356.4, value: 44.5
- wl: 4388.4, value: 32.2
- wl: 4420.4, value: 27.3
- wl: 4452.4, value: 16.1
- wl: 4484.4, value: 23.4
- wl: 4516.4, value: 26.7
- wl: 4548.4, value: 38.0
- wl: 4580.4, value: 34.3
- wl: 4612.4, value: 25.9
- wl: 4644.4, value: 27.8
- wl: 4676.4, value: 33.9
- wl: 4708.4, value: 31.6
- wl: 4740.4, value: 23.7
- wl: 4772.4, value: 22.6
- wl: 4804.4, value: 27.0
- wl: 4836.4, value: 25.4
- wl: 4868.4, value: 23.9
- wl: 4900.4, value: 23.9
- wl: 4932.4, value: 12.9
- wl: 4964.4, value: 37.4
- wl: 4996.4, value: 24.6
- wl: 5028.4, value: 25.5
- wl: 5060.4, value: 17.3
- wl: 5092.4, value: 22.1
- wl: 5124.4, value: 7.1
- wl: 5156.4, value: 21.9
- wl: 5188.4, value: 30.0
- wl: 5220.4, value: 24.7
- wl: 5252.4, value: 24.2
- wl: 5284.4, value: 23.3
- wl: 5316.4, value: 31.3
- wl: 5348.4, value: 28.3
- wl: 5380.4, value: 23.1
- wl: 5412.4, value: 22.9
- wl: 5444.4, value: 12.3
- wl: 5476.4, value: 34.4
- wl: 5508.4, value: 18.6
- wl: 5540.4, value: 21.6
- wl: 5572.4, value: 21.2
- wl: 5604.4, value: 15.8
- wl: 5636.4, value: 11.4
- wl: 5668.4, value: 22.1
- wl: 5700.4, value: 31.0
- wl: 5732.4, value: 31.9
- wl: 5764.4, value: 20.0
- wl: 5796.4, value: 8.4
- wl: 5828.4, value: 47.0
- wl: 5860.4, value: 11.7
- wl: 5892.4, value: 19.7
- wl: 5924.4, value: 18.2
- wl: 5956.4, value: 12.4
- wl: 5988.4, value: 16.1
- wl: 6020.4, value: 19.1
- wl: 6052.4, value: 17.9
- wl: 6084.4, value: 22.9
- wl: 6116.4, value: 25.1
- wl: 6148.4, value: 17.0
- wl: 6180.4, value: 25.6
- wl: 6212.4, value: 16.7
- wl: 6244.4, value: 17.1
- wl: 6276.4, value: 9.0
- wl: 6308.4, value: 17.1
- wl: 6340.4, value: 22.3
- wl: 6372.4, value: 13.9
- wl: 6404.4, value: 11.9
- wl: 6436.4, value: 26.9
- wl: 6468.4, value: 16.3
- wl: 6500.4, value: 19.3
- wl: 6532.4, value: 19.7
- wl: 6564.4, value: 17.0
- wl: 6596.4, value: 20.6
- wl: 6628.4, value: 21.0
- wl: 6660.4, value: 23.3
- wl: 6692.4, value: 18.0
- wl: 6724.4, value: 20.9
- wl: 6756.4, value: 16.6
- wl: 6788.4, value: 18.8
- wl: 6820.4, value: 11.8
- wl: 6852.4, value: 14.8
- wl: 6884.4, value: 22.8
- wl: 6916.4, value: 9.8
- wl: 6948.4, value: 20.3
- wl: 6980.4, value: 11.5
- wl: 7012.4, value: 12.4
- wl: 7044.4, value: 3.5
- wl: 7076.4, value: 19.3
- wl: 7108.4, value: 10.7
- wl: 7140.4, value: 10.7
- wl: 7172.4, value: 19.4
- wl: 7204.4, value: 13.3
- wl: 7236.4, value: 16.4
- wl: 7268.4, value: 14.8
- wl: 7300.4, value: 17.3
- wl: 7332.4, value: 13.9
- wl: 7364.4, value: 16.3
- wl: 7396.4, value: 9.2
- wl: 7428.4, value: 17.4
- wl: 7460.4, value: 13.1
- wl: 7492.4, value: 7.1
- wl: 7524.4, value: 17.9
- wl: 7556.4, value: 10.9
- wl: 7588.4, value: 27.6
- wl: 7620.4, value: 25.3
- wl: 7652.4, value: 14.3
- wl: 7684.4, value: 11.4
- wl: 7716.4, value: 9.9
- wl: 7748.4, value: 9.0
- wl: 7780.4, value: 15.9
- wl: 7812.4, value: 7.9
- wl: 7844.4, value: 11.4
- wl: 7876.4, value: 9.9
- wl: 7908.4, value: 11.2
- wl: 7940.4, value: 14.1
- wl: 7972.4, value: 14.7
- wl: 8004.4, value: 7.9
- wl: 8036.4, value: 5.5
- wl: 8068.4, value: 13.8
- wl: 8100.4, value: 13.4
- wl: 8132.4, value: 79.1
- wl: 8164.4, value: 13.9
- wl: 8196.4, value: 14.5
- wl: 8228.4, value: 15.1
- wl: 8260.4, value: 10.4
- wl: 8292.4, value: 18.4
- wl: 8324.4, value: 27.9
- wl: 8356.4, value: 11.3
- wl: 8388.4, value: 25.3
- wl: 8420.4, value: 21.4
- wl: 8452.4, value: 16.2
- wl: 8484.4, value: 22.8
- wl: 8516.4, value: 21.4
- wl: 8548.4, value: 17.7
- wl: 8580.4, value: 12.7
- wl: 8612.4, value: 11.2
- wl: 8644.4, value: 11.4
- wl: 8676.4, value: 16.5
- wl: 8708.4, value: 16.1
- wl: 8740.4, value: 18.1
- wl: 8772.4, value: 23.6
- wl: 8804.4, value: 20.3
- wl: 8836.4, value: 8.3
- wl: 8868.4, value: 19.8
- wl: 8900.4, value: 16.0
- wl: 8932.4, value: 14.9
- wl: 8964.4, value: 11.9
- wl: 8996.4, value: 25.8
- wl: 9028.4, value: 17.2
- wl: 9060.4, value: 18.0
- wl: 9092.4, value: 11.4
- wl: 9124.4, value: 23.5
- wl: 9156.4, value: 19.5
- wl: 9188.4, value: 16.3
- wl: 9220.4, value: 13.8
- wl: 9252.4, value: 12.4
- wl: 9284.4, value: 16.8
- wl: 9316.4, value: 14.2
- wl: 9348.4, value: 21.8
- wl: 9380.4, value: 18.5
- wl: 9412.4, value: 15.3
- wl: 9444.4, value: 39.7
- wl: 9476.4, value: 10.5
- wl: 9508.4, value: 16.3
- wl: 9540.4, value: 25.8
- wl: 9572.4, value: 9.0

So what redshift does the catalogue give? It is 1.18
